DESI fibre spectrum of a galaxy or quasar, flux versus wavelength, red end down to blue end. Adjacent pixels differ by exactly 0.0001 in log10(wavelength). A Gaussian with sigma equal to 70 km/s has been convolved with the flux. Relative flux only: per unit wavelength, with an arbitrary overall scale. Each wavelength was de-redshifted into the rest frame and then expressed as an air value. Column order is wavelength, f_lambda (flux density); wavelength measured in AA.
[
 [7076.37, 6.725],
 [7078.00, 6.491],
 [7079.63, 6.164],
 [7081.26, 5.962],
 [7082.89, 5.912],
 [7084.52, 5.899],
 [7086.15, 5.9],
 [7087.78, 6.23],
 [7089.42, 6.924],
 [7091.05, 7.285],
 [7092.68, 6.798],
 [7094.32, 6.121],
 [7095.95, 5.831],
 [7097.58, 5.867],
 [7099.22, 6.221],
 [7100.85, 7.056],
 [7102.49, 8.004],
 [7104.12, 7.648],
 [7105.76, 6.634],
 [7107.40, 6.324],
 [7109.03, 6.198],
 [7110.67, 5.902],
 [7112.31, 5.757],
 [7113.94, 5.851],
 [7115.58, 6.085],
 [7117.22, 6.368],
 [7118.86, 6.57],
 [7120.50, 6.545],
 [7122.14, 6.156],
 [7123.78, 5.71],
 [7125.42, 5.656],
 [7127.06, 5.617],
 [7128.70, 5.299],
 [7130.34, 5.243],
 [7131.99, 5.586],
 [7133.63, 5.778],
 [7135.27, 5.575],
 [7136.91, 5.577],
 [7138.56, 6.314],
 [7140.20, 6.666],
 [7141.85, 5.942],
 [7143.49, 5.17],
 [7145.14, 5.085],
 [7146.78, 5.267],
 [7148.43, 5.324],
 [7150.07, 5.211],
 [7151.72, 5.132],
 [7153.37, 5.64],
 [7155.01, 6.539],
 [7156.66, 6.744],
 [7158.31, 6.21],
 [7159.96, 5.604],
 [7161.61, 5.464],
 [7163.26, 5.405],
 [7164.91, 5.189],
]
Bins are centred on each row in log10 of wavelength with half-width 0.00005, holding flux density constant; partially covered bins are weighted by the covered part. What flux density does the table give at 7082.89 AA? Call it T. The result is 5.912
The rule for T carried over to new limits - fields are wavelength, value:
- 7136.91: 5.577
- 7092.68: 6.798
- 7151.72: 5.132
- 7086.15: 5.9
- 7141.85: 5.942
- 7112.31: 5.757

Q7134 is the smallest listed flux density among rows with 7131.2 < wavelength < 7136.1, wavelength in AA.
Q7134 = 5.575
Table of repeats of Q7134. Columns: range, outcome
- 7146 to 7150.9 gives 5.211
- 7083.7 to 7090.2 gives 5.899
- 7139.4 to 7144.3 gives 5.17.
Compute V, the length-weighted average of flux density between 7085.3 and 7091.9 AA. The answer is 6.58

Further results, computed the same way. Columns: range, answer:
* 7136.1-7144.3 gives 5.93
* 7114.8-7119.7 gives 6.34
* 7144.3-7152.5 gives 5.2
